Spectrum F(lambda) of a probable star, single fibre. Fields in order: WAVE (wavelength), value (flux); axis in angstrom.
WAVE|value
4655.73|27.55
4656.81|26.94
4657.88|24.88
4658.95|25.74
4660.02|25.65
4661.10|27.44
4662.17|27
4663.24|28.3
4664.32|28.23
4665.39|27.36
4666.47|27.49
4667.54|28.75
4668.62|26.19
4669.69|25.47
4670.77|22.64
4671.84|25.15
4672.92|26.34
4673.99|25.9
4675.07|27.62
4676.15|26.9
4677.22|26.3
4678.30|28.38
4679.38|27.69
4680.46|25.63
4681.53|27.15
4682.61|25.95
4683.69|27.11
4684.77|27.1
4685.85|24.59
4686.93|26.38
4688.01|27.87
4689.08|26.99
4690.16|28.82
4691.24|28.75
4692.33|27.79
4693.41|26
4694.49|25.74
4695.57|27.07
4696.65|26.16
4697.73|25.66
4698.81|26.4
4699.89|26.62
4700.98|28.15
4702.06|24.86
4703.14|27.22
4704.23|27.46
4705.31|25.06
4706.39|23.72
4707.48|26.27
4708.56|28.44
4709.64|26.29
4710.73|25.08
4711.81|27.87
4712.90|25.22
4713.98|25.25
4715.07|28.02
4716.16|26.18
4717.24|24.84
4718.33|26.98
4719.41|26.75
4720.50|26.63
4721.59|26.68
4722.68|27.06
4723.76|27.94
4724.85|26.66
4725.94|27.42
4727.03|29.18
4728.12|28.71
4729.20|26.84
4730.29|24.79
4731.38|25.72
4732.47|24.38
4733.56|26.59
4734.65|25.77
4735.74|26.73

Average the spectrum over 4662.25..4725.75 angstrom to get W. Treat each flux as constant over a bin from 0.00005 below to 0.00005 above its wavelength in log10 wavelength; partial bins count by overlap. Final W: 26.6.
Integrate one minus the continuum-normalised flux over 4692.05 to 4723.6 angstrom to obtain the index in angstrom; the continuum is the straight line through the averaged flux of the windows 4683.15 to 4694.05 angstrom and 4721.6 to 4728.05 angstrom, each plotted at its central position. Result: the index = 1.1 angstrom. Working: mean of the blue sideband 27.1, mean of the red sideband 27.6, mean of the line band 26.4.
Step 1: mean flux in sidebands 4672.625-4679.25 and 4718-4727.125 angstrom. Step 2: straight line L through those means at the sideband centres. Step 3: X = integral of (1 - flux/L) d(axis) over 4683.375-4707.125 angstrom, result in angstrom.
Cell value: 0.4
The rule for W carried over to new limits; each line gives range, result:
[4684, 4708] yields 26.6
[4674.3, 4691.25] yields 27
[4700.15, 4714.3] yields 26.2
